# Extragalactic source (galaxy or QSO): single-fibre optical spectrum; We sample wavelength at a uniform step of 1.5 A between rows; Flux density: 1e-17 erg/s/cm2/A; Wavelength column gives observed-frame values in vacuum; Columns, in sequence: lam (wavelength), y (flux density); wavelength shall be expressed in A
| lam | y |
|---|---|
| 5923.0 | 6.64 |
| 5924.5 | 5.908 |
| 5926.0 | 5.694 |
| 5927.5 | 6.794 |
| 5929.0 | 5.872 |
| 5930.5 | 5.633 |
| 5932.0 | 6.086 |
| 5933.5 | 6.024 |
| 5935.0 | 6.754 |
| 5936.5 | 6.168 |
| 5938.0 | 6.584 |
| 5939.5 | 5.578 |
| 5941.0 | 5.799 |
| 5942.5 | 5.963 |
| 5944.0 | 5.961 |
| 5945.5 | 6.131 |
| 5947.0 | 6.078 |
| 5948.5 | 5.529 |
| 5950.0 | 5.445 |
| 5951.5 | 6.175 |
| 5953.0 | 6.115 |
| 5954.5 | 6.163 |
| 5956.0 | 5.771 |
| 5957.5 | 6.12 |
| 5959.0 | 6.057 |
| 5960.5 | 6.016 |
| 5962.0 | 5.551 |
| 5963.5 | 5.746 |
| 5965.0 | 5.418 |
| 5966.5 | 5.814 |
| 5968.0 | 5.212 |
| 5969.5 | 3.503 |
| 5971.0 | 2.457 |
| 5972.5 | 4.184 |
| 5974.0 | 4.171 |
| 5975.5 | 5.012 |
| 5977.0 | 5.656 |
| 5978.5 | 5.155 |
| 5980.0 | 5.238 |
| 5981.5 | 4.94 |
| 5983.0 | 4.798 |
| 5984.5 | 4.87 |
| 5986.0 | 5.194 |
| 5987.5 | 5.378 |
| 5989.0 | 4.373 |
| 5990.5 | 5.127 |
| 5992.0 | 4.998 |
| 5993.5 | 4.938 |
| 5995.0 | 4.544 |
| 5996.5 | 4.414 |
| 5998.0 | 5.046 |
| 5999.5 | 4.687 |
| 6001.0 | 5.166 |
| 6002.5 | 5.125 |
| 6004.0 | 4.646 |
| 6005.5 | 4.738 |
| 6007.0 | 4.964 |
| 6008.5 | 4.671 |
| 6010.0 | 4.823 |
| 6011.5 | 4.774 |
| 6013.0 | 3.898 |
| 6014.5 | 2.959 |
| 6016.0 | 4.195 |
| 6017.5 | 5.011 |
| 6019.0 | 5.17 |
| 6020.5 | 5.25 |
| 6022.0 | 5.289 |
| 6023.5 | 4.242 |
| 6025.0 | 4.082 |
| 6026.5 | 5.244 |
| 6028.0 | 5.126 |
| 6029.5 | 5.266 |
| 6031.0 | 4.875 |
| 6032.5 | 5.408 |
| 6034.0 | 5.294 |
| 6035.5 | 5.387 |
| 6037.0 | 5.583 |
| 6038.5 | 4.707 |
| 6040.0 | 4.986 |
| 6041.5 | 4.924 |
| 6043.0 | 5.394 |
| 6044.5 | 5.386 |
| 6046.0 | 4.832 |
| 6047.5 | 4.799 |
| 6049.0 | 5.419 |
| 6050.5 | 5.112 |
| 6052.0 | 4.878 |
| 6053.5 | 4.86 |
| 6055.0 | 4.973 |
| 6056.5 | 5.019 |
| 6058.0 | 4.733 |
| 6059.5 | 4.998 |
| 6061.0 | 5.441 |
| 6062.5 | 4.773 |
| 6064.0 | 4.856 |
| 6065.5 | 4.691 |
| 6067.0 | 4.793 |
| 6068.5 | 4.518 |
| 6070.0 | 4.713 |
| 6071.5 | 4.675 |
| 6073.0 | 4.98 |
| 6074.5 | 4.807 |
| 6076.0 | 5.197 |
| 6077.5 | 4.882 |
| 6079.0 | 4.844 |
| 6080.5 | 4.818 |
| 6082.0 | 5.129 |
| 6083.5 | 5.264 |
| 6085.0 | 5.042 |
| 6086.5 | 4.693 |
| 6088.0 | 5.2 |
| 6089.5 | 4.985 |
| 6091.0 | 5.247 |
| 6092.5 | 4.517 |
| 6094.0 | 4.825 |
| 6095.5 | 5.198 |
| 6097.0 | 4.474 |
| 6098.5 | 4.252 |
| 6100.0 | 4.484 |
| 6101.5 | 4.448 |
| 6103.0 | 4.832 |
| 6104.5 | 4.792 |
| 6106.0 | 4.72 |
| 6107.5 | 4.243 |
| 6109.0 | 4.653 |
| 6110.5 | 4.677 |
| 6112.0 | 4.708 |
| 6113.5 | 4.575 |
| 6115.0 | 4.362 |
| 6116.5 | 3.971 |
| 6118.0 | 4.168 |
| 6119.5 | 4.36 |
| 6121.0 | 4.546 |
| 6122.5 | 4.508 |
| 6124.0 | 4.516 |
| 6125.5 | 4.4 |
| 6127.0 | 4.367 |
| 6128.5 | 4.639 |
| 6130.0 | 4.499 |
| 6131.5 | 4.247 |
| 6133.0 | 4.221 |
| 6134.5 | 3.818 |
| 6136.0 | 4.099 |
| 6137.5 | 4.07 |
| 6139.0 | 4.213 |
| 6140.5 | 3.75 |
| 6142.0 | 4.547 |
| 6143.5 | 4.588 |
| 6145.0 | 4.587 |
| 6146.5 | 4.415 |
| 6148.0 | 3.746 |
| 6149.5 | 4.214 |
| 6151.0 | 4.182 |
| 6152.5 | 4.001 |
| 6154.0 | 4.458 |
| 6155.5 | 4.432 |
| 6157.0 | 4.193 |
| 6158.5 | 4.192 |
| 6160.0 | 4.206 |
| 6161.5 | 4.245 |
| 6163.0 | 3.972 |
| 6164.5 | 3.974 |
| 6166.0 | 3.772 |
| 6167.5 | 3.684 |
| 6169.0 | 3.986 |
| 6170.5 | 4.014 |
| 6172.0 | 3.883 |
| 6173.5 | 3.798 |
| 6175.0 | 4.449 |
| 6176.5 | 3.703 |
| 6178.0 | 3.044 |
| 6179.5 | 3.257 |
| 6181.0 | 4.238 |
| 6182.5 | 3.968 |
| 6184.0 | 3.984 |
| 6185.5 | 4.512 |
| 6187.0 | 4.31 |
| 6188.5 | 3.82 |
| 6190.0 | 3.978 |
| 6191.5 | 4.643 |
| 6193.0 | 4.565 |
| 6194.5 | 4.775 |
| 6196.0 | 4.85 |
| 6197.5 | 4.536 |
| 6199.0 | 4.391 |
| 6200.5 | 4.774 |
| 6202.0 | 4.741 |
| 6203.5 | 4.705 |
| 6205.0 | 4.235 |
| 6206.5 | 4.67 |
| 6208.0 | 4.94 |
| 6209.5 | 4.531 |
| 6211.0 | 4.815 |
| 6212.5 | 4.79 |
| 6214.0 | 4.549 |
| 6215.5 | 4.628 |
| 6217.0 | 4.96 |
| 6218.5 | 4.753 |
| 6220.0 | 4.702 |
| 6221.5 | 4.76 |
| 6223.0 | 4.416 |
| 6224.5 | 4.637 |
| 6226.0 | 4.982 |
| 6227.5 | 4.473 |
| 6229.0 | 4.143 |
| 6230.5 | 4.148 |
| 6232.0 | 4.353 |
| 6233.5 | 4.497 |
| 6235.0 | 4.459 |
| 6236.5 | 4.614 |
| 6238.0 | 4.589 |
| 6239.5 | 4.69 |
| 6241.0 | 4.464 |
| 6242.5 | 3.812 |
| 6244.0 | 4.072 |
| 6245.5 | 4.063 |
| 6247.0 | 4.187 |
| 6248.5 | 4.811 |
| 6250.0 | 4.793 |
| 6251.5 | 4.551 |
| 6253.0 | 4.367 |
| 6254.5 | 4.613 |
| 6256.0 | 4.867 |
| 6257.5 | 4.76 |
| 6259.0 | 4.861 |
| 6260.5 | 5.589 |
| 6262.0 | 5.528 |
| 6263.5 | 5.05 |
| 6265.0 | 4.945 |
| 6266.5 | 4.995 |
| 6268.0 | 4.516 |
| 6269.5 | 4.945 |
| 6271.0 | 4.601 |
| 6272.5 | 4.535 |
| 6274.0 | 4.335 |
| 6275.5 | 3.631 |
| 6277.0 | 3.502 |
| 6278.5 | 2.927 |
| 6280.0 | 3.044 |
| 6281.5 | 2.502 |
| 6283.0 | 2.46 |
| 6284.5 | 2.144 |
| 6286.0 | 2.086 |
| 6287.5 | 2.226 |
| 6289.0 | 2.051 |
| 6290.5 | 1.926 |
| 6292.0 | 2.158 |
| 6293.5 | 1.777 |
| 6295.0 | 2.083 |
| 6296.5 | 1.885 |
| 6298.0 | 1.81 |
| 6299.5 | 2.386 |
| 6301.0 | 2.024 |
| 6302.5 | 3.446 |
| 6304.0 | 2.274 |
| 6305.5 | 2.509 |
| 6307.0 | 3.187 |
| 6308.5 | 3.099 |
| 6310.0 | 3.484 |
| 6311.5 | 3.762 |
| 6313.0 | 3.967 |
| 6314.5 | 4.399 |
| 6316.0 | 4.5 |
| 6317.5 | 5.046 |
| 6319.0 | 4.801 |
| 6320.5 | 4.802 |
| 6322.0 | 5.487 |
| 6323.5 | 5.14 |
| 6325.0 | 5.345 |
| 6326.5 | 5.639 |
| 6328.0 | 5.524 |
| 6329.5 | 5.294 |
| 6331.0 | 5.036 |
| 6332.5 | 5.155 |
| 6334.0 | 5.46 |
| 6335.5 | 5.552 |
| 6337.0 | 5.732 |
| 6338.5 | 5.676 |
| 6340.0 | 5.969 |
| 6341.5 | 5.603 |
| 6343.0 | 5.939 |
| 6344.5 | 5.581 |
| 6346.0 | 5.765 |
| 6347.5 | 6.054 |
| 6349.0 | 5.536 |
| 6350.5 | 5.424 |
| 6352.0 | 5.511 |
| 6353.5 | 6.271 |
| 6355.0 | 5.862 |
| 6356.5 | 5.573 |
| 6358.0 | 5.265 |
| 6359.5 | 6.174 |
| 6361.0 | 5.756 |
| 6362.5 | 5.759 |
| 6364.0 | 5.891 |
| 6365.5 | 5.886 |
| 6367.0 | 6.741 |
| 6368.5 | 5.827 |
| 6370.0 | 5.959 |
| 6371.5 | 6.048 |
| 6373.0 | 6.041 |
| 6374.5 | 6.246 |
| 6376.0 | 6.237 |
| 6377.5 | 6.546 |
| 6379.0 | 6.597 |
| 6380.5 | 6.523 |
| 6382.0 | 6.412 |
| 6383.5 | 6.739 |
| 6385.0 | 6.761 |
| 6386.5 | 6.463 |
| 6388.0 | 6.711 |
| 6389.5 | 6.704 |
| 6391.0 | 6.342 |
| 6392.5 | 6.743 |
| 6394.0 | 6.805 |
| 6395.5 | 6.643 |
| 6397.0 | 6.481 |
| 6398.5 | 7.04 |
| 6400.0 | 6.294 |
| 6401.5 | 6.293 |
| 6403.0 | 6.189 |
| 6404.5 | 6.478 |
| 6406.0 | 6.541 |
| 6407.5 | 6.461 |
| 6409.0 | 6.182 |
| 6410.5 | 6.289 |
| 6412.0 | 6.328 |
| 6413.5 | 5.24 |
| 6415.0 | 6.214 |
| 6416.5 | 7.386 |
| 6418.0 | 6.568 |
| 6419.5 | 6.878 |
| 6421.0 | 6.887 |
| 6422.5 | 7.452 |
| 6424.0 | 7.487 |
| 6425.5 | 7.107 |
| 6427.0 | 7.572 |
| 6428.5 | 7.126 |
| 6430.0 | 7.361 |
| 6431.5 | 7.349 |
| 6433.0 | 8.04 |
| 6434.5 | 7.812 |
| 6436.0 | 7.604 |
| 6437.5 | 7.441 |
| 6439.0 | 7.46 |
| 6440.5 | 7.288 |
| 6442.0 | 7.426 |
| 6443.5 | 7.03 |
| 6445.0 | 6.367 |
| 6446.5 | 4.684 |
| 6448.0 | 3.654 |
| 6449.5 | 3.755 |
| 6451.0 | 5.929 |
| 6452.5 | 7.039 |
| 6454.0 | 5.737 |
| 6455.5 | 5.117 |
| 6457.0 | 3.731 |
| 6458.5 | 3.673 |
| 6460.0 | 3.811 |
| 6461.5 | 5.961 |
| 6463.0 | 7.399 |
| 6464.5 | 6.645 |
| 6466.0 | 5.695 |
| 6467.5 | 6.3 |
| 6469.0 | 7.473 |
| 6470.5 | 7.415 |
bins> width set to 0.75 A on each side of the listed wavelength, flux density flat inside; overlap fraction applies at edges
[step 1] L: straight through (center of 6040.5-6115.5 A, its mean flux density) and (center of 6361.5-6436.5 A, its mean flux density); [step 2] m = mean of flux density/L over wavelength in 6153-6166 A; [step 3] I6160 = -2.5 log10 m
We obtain 0.26 mag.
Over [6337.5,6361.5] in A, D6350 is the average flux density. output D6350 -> 5.75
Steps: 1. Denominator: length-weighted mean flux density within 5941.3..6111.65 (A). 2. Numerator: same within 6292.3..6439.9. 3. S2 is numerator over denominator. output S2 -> 1.14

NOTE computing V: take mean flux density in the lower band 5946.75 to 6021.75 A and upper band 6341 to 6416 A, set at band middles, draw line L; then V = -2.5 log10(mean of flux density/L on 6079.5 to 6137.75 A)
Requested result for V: 0.17 mag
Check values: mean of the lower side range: 5.02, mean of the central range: 4.58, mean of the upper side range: 6.19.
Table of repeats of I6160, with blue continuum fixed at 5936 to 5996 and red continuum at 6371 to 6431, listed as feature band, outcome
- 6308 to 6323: 0.41 mag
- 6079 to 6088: 0.14 mag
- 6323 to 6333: 0.20 mag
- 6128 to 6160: 0.35 mag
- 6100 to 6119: 0.27 mag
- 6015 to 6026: 0.17 mag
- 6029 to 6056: 0.09 mag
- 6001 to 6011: 0.13 mag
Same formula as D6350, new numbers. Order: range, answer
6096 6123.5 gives 4.49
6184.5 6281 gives 4.51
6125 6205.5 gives 4.2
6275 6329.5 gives 3.33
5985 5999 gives 4.89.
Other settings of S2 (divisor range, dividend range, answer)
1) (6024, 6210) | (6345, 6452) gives 1.41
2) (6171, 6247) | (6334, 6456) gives 1.44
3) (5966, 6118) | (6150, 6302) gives 0.84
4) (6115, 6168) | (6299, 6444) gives 1.40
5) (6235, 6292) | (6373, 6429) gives 1.64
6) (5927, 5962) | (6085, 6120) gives 0.77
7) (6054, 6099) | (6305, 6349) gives 1.02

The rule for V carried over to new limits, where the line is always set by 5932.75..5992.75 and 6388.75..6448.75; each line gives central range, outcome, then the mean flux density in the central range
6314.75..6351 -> 0.20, 5.41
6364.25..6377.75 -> 0.08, 6.15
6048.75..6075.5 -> 0.17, 4.9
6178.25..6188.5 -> 0.46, 3.98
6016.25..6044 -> 0.12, 5.06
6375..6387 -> 0.02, 6.53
